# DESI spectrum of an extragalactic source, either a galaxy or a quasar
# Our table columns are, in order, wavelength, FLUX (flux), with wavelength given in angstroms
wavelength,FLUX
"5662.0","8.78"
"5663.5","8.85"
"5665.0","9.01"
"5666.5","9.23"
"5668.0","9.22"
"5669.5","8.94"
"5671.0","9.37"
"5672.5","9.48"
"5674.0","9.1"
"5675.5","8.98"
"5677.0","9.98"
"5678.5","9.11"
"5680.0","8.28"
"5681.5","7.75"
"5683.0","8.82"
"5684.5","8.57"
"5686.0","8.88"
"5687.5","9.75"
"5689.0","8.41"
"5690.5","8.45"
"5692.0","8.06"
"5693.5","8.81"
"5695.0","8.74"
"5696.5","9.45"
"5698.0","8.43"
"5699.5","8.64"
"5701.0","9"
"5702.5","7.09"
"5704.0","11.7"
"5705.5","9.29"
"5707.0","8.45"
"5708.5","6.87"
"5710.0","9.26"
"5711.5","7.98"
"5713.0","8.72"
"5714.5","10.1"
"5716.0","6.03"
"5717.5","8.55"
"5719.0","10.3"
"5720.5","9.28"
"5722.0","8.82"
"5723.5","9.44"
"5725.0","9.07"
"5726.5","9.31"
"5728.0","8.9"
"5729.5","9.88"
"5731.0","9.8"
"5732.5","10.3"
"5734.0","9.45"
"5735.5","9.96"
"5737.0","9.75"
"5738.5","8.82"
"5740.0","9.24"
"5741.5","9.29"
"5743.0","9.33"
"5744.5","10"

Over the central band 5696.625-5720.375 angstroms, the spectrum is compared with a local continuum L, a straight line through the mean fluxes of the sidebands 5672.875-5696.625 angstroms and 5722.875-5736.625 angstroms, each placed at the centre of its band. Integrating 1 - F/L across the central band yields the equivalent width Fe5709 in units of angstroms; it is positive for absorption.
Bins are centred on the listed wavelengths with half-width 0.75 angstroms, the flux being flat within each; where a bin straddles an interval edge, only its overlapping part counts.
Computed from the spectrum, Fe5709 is 1.2 angstroms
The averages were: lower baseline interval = 8.82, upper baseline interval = 9.57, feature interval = 8.73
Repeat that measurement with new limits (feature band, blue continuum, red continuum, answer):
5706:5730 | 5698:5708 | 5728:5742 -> 1.1 angstroms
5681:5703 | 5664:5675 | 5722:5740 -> 1.6 angstroms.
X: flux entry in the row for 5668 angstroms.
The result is 9.22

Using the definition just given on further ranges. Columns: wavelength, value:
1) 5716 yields 6.03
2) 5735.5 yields 9.96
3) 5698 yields 8.43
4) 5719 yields 10.3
